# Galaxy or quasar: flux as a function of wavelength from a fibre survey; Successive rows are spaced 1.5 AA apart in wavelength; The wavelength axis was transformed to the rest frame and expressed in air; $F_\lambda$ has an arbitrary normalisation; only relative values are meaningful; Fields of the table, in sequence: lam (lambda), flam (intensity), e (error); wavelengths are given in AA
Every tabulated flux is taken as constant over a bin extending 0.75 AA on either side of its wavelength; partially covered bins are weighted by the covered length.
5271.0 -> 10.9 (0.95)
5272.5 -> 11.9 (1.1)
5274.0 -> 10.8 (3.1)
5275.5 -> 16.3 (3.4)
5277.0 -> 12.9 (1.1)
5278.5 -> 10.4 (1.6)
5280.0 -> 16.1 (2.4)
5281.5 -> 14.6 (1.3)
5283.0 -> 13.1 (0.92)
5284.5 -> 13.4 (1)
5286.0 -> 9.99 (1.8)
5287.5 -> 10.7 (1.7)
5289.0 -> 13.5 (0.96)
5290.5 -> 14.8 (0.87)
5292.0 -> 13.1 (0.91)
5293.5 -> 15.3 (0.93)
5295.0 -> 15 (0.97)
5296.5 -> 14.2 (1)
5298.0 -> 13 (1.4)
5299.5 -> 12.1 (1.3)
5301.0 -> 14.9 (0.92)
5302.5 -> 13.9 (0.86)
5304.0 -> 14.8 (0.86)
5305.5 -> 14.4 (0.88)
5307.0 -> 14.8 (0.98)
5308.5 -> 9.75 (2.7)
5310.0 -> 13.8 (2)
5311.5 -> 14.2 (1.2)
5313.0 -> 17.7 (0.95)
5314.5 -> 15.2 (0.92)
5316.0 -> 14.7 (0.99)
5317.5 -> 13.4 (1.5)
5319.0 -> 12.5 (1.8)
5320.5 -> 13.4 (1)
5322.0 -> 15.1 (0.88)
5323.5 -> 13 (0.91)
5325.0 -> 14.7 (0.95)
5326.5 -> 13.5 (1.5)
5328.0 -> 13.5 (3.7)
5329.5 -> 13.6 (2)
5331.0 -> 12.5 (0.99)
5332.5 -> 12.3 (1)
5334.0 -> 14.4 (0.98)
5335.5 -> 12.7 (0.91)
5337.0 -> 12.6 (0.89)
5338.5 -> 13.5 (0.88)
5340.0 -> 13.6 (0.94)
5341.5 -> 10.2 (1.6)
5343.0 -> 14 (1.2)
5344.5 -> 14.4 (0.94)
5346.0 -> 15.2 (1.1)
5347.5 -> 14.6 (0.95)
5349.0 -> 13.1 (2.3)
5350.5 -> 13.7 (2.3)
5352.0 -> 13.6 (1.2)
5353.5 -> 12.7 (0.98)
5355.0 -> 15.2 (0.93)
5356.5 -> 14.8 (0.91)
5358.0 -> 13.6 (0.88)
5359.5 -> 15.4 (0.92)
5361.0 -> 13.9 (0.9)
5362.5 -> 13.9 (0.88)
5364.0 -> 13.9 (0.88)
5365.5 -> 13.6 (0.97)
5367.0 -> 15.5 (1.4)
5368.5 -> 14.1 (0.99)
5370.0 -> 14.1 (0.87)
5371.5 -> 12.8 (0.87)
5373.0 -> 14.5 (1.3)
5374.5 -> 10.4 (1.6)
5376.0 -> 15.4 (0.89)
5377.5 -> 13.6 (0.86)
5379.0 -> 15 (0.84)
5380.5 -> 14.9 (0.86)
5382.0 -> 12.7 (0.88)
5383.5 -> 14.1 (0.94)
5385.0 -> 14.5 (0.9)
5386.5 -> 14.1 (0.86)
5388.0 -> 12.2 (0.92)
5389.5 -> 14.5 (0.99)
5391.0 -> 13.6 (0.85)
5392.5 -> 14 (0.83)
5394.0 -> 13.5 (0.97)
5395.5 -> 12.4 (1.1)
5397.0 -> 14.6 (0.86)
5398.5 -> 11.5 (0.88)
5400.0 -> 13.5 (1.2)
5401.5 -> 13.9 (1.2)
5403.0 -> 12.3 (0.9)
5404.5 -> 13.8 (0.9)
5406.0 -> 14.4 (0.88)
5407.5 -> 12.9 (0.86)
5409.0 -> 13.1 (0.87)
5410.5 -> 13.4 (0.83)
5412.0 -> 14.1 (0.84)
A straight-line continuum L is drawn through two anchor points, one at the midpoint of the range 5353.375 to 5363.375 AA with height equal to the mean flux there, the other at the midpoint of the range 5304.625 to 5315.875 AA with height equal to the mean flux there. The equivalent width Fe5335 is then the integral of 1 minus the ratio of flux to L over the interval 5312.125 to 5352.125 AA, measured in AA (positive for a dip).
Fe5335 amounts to 1.6 AA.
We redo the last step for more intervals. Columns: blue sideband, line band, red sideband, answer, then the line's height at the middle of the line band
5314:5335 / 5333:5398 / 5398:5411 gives -1.62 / 13.4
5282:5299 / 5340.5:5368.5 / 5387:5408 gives -1.30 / 13.3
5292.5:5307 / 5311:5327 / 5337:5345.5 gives -0.71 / 13.7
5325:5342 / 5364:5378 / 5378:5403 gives -0.36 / 13.4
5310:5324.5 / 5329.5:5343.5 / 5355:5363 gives 1.45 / 14.4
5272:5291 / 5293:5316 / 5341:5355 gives -1.77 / 13.2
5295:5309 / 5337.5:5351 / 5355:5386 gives 0.34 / 13.9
